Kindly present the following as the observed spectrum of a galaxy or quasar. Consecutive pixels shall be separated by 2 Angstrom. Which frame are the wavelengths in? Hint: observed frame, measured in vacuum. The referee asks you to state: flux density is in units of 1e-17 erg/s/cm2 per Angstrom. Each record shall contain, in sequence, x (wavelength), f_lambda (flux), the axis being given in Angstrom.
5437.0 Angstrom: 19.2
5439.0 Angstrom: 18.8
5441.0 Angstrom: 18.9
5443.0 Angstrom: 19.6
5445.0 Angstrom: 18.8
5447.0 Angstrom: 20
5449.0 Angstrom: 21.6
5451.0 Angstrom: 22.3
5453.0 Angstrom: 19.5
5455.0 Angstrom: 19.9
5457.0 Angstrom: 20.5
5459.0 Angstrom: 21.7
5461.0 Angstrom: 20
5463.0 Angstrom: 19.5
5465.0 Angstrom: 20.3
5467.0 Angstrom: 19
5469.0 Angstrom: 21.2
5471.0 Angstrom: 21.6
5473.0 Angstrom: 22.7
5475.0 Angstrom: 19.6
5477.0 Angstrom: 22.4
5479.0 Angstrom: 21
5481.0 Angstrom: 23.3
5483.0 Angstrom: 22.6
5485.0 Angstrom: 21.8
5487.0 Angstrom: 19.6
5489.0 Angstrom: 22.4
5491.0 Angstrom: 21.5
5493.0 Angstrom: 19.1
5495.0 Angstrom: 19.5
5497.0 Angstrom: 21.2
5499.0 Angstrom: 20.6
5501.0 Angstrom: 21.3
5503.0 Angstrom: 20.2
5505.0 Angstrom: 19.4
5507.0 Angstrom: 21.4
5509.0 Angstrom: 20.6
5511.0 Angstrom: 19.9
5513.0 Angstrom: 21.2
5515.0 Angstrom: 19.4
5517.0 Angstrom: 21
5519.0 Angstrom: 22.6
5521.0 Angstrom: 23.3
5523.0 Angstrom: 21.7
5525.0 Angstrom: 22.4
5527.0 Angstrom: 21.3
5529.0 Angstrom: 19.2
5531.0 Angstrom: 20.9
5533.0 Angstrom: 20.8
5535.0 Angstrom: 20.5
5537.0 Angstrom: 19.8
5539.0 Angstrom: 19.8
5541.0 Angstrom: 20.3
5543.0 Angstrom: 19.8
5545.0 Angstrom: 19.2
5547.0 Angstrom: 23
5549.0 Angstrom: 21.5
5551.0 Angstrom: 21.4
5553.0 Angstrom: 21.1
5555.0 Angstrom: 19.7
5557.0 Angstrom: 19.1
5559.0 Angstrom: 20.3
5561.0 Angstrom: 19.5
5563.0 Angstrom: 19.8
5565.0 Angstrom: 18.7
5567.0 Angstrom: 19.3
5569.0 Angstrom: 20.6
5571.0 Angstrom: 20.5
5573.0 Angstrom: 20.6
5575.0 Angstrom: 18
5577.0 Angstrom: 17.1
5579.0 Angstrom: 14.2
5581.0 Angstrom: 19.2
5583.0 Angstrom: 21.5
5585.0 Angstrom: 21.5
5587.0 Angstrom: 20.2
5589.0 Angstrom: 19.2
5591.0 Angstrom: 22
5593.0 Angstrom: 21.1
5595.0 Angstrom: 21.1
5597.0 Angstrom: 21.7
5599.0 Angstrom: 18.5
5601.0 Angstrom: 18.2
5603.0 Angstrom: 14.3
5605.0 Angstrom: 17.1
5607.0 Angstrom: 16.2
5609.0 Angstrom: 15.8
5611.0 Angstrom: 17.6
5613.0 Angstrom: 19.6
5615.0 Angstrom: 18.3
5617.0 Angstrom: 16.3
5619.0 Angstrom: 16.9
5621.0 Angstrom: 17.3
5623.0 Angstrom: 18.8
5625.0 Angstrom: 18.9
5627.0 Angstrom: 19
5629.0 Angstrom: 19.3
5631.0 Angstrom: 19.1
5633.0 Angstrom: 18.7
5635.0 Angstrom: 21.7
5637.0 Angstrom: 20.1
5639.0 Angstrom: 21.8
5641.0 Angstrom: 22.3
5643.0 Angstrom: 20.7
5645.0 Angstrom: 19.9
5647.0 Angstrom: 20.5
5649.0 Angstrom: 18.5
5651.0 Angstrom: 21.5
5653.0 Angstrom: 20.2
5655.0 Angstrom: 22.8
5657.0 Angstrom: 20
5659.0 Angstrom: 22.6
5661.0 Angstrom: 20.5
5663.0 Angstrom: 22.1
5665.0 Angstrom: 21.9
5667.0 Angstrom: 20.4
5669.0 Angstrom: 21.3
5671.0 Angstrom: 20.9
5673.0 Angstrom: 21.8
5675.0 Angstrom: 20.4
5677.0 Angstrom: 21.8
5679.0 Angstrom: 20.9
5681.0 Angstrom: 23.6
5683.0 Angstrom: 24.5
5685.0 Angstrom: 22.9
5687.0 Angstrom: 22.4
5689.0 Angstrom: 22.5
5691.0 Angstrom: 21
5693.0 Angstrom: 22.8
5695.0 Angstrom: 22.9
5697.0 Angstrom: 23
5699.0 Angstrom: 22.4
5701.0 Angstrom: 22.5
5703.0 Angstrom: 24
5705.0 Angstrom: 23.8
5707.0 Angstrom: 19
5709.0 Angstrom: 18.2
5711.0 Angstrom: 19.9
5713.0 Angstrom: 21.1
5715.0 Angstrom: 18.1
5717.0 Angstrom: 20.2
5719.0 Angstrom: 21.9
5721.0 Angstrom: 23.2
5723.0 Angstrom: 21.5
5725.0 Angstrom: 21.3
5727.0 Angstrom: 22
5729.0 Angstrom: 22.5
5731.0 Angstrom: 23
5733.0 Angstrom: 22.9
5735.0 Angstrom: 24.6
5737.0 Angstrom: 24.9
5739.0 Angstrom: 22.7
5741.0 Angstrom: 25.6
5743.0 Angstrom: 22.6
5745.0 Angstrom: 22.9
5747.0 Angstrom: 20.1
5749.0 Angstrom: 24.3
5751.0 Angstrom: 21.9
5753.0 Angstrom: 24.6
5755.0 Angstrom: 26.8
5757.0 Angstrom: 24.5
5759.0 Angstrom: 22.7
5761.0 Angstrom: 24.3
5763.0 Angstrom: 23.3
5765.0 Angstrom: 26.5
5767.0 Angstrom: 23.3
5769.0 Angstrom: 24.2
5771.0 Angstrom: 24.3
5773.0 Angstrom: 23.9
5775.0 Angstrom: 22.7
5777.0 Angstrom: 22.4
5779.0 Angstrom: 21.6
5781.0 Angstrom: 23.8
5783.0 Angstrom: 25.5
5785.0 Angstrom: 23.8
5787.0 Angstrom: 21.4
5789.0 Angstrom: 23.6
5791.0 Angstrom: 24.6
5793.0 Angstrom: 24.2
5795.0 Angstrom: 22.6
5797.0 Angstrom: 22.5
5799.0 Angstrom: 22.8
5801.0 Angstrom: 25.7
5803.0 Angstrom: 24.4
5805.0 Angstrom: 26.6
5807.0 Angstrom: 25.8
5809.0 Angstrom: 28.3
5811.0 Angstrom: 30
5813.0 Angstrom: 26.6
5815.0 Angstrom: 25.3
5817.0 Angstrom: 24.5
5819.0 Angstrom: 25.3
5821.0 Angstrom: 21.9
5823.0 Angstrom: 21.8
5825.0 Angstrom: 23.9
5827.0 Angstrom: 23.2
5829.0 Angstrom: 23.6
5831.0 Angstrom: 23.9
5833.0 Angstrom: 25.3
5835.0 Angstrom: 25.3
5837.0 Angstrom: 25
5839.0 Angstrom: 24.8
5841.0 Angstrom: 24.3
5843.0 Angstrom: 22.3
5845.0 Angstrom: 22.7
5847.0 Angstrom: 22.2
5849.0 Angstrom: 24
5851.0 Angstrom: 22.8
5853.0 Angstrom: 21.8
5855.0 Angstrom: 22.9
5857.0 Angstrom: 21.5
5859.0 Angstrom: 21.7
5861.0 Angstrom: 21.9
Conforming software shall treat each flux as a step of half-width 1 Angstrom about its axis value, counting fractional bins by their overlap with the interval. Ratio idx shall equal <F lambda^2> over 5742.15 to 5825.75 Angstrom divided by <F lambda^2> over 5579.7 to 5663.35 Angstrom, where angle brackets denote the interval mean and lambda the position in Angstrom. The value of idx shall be 1.3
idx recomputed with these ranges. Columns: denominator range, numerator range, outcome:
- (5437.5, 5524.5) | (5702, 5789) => 1.21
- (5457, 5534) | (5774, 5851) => 1.29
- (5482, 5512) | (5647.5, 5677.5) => 1.08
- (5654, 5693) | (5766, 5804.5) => 1.12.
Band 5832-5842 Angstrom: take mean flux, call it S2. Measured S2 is 24.9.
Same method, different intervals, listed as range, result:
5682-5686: 23.7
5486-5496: 20.4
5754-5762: 24.6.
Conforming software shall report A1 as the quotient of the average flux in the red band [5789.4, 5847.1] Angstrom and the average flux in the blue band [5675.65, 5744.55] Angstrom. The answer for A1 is 1.1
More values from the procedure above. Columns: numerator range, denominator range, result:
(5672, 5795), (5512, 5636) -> 1.16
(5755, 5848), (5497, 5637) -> 1.23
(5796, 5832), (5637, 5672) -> 1.18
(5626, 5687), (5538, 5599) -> 1.05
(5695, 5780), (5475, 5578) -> 1.10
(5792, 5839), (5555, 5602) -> 1.26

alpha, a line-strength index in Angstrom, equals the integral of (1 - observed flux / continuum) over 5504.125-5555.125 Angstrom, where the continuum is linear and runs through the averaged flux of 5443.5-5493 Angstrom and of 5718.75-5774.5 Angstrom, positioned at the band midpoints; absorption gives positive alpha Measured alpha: 1.5 Angstrom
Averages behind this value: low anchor 20.9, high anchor 23.5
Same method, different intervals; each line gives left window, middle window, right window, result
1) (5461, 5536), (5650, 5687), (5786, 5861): 1.4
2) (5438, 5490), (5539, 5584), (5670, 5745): 3.3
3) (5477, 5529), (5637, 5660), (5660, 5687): 0.8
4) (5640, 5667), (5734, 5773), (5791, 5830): -0.9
